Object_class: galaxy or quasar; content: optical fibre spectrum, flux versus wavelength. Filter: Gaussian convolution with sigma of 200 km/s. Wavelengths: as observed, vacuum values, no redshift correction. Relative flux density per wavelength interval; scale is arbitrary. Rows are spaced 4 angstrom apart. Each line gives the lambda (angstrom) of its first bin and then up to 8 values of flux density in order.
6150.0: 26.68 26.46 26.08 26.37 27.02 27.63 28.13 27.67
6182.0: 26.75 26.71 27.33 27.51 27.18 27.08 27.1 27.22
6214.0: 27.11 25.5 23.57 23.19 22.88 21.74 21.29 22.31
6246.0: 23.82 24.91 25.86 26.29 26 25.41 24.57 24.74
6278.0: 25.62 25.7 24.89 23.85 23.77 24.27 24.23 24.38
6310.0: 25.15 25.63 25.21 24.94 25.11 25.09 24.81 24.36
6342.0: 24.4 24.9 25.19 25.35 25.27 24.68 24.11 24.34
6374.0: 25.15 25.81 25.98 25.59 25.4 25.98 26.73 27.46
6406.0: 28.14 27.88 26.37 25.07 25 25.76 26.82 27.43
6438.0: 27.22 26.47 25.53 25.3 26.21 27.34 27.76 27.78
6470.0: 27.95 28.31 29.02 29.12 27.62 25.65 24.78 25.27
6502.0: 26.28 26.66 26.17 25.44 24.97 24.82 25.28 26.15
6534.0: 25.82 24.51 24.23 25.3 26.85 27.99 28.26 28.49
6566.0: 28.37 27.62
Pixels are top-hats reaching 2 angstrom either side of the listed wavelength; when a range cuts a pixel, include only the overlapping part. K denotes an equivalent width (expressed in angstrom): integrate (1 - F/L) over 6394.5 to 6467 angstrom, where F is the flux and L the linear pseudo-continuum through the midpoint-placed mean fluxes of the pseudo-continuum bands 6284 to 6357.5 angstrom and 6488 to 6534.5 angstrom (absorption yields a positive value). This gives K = -4.0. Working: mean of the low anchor 24.8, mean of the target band 26.7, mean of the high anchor 25.6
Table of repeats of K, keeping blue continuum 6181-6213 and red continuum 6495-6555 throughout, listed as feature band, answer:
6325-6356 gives 1.86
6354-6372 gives 1.16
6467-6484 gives -1.75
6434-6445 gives -0.33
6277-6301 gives 1.88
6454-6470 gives -0.95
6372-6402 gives 0.41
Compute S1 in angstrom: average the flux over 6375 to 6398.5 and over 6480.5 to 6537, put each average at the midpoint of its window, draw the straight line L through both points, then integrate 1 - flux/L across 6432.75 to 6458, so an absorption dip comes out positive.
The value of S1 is -0.5 angstrom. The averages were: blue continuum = 25.8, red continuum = 25.9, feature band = 26.4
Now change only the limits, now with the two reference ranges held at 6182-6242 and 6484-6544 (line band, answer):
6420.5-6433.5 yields -0.3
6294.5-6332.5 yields 0.8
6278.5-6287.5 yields 0.0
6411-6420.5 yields -0.2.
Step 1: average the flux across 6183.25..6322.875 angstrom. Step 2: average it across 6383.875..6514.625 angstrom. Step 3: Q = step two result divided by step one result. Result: 1.06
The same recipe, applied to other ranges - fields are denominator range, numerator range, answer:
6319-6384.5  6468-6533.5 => 1.06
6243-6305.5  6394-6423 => 1.07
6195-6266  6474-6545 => 1.04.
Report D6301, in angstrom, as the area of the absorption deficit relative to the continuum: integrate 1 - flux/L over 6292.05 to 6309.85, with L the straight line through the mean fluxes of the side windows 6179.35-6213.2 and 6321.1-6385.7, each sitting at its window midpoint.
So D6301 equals 0.99 angstrom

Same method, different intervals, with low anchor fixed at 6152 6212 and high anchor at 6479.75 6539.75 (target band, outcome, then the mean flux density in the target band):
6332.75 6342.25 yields 0.7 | 24.5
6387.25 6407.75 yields -0.3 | 26.7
